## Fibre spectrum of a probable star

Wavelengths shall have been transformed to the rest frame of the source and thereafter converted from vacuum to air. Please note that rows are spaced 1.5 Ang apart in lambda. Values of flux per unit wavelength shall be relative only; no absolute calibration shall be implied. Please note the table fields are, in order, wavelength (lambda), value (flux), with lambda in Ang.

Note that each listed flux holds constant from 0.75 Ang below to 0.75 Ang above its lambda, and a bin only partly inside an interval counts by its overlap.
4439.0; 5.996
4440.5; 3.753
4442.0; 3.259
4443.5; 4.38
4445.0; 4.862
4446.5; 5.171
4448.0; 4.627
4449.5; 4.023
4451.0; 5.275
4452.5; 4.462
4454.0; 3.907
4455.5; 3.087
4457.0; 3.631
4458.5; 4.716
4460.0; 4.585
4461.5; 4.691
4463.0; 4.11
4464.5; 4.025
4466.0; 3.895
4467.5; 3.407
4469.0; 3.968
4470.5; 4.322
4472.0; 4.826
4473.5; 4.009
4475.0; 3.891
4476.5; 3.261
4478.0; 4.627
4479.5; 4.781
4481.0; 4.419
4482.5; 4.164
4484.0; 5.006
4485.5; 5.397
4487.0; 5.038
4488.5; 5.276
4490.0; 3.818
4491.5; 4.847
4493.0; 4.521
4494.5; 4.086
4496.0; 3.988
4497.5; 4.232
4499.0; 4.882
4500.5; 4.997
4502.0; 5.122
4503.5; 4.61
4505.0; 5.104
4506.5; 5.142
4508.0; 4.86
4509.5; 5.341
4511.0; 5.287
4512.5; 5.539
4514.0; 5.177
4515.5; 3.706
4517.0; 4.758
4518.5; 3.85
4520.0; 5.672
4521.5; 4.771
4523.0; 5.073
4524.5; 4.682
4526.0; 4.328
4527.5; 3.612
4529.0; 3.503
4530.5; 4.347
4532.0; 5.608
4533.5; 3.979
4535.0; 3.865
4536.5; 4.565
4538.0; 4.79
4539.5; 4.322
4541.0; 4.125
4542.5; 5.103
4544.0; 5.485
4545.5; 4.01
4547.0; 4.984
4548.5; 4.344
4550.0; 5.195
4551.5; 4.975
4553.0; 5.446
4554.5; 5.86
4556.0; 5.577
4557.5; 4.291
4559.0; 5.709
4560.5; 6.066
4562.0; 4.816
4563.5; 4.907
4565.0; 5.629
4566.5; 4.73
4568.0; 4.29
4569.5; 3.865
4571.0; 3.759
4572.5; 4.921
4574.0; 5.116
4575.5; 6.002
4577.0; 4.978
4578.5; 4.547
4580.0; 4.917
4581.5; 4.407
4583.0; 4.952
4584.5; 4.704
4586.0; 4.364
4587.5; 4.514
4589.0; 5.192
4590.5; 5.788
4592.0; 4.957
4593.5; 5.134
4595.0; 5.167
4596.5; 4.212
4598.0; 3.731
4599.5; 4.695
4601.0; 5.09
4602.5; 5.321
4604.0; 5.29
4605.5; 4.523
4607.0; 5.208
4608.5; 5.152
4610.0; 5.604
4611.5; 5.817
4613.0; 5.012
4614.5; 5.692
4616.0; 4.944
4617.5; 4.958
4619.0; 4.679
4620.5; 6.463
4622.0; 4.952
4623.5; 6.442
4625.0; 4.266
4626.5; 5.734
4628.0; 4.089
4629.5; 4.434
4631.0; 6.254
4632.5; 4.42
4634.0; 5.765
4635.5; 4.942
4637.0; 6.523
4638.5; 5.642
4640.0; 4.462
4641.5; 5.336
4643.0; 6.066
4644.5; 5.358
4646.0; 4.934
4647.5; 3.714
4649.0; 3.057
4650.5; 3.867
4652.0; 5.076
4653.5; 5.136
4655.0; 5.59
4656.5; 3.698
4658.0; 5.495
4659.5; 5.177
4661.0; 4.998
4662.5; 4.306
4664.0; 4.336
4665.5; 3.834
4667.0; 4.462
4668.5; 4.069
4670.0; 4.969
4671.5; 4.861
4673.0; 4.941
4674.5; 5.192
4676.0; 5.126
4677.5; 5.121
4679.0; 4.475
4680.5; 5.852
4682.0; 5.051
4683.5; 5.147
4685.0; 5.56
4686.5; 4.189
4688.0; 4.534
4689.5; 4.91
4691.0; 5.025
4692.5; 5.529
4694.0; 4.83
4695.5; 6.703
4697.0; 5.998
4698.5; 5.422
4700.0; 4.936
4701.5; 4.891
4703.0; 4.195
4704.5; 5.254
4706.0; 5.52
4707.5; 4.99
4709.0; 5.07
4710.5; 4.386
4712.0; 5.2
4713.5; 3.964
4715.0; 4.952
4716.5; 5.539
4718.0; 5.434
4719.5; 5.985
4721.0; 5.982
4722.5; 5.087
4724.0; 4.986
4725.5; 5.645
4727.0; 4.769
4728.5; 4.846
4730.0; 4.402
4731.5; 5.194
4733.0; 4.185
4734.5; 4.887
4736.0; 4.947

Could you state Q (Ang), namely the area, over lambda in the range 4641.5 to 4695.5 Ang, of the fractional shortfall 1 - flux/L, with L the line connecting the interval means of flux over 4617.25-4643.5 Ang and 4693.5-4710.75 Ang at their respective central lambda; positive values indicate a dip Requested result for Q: 4.2 Ang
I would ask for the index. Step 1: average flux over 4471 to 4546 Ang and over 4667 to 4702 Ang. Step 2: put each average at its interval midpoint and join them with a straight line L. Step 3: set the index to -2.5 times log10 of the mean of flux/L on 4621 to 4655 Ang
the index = -0.02 mag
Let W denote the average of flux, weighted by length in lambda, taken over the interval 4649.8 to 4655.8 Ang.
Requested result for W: 4.92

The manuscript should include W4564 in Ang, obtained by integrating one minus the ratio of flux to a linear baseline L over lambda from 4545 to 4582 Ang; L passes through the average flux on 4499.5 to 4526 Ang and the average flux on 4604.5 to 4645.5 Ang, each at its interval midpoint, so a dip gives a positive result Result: 1.0 Ang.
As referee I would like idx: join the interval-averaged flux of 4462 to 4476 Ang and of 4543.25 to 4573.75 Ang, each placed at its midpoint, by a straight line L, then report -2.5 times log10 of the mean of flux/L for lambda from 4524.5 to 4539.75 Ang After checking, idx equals 0.09 mag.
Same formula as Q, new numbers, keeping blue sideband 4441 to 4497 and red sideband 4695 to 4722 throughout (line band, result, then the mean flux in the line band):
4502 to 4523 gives -2.0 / 4.92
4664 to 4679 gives 1.2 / 4.7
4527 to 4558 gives -0.5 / 4.68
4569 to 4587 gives 0.1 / 4.72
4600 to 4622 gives -1.7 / 5.25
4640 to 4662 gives 0.9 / 4.8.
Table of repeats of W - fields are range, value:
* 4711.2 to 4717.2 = 4.9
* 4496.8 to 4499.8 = 4.57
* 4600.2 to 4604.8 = 5.22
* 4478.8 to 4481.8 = 4.59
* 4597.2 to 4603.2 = 4.7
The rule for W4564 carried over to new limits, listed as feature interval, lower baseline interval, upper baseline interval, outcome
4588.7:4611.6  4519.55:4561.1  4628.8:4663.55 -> -0.7 Ang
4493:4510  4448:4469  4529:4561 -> -0.9 Ang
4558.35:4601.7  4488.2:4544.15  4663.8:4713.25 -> -0.9 Ang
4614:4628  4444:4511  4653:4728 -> -1.2 Ang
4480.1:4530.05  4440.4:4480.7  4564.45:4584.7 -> -2.9 Ang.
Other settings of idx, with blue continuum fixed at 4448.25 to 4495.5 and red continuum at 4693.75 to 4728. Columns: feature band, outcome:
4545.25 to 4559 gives -0.09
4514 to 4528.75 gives 0.00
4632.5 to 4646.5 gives -0.10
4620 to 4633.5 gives -0.07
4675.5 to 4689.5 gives 0.02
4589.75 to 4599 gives -0.01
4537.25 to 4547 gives -0.02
